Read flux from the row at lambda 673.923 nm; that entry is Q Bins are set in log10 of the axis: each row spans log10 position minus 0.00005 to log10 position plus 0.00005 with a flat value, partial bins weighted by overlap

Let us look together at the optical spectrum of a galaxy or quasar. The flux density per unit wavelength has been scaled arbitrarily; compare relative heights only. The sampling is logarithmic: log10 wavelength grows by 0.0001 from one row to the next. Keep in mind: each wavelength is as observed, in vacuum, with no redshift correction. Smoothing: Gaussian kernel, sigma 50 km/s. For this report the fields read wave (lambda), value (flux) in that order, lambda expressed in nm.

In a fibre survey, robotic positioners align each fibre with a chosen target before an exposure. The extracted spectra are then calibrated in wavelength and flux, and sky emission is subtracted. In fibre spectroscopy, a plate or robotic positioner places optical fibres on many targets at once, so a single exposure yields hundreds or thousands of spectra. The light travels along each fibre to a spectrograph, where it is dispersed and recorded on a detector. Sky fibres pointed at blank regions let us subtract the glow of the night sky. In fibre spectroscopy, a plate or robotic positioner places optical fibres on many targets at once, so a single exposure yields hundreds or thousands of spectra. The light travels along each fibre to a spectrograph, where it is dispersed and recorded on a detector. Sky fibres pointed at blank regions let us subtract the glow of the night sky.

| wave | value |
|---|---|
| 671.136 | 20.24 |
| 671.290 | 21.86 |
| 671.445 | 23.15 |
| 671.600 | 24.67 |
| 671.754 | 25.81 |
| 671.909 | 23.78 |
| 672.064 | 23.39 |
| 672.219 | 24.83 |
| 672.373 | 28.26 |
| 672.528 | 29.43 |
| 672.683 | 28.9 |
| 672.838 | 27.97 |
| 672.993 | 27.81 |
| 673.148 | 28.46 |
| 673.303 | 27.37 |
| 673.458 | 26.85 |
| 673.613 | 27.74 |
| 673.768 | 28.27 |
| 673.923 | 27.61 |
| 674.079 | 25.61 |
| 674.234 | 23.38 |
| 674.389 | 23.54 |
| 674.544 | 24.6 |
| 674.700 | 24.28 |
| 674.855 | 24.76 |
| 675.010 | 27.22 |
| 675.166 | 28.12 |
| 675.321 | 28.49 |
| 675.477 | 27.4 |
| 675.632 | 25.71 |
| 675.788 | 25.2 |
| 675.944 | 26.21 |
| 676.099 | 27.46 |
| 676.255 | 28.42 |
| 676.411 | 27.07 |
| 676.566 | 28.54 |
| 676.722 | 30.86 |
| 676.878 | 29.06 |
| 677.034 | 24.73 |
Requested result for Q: 27.61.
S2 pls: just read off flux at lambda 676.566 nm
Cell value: 28.54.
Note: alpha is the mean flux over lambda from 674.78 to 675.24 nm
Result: 26.7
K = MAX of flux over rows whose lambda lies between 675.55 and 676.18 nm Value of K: 27.46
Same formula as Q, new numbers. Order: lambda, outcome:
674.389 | 23.54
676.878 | 29.06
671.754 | 25.81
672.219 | 24.83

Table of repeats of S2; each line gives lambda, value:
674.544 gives 24.6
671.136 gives 20.24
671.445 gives 23.15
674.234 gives 23.38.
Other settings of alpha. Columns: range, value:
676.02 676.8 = 28.5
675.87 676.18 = 26.9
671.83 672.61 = 25.9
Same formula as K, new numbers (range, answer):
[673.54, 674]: 28.27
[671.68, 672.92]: 29.43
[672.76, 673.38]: 28.46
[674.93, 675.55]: 28.49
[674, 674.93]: 25.61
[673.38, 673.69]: 27.74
